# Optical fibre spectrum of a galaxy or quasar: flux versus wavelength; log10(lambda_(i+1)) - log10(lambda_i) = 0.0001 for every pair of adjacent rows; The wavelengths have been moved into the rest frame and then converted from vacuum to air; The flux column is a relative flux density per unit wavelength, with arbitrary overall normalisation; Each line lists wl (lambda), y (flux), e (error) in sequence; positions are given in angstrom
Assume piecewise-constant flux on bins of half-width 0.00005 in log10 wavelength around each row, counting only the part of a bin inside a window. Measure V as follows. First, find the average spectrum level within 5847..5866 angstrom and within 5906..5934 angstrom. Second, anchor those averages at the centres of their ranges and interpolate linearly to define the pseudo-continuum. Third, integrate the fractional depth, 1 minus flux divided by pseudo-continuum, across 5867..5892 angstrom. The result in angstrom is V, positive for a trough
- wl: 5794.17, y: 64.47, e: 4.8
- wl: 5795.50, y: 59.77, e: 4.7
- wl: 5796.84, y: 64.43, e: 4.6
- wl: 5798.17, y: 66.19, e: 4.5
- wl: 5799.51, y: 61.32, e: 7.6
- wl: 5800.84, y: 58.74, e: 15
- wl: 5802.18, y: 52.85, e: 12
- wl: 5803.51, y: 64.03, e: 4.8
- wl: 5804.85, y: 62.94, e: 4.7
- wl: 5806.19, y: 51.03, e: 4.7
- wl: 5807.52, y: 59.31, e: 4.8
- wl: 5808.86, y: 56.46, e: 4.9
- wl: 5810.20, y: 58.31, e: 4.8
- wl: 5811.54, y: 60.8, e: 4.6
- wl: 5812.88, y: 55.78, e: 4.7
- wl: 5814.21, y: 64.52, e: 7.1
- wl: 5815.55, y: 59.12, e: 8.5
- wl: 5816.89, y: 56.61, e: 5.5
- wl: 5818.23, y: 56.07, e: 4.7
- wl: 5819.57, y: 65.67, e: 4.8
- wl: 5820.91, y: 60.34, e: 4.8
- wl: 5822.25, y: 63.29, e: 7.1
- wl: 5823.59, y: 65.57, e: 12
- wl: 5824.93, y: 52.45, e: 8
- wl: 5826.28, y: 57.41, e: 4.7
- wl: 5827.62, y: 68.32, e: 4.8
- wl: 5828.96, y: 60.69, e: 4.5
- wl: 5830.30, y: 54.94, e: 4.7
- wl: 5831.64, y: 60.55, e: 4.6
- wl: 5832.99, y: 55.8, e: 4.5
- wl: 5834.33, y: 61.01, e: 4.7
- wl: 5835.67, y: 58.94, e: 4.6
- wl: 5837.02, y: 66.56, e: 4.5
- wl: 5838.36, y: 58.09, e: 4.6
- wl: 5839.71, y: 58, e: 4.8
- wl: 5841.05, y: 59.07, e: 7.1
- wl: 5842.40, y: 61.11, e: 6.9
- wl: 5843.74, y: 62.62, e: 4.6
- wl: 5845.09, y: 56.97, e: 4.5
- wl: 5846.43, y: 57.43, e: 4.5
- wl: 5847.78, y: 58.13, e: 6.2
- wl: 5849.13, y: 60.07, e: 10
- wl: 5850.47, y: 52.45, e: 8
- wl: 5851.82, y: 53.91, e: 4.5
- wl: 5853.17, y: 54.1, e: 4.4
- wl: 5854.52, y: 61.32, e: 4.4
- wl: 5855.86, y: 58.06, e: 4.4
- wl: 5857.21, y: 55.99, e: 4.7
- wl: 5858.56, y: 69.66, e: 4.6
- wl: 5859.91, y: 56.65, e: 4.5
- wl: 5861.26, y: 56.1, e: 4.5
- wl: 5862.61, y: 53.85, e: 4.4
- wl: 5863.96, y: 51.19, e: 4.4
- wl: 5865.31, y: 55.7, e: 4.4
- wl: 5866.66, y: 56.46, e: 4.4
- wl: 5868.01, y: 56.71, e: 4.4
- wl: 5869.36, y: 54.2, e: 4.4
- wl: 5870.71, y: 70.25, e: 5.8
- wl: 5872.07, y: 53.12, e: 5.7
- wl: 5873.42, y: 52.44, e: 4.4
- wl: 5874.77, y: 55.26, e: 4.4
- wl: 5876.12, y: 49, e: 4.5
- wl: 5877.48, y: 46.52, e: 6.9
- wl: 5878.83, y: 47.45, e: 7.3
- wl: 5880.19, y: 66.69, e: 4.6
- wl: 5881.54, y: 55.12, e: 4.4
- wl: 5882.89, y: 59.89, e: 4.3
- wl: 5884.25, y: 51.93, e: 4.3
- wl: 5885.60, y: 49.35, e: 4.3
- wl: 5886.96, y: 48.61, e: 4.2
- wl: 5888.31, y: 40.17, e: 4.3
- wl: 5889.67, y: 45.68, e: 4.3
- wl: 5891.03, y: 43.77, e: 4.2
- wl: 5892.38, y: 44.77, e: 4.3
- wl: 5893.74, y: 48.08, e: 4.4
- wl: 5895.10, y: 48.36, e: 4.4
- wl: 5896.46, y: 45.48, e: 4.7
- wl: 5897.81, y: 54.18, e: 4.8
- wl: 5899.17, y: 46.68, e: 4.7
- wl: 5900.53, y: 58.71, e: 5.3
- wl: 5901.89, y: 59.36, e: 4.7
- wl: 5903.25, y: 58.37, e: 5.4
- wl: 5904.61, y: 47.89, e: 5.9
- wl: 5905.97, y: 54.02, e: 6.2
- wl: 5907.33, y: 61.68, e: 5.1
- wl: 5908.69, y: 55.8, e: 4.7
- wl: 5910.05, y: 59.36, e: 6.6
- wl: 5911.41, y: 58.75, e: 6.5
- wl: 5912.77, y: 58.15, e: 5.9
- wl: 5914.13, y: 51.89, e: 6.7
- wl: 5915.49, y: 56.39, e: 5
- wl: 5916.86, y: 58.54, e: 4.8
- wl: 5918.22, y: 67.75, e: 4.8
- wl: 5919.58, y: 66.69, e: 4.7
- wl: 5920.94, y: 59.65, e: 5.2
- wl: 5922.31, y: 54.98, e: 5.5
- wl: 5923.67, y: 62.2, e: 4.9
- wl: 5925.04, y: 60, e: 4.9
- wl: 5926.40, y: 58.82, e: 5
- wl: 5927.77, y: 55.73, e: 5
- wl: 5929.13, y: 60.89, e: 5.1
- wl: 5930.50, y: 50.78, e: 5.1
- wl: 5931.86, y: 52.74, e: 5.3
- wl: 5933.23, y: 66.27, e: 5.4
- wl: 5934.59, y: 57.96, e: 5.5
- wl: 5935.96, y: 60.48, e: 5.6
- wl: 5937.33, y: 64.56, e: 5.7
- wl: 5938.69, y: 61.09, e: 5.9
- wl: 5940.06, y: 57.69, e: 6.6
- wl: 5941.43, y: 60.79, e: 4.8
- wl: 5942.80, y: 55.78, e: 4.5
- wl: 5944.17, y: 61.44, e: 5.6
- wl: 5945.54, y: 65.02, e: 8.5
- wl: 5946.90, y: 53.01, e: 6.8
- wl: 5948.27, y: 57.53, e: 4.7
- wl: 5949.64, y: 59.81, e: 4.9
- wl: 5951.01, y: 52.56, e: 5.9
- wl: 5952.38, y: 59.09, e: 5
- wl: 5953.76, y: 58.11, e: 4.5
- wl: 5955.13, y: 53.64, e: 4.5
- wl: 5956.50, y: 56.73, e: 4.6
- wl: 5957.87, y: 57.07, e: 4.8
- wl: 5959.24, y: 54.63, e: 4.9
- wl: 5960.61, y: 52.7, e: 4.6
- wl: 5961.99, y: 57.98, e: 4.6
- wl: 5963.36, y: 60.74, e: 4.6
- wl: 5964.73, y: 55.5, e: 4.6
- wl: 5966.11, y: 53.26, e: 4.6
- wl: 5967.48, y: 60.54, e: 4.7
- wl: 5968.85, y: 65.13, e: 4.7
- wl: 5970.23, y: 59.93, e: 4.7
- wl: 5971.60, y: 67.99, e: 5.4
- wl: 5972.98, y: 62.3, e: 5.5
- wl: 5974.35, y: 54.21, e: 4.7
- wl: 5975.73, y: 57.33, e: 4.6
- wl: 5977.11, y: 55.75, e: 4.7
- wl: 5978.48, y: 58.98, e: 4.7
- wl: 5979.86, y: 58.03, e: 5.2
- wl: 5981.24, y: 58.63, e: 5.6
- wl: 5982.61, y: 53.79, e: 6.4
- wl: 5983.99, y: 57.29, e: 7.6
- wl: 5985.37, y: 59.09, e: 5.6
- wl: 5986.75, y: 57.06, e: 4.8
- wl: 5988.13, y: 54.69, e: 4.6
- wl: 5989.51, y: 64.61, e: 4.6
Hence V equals 2.2 angstrom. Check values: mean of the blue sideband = 56.9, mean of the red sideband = 58.8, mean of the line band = 52.5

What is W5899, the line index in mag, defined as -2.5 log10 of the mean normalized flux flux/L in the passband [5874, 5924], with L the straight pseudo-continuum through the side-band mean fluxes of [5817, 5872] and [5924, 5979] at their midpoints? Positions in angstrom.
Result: 0.09 mag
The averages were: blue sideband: 58.8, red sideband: 58.4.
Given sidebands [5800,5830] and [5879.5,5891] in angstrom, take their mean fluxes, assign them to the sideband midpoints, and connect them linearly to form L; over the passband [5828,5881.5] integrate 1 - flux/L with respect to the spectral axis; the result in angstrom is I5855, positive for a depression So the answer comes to -2.2 angstrom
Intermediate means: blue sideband 59.5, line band 57.4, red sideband 51.7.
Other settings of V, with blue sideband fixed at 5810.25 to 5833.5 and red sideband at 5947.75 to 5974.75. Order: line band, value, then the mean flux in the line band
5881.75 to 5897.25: 2.9 angstrom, 48.1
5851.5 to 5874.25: 0.9 angstrom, 57.1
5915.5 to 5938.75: -0.5 angstrom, 59.8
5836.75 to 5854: 0.4 angstrom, 58.2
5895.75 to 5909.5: 1.1 angstrom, 54.3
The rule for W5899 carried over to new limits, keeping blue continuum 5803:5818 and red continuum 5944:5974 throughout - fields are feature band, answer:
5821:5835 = -0.023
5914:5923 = -0.026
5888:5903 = 0.190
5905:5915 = 0.031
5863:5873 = 0.038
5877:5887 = 0.096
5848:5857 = 0.037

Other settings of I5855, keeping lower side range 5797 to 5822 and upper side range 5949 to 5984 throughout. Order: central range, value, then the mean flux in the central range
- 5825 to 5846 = -0.16 angstrom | 59.8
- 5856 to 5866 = 0.33 angstrom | 57.1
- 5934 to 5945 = -0.37 angstrom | 60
